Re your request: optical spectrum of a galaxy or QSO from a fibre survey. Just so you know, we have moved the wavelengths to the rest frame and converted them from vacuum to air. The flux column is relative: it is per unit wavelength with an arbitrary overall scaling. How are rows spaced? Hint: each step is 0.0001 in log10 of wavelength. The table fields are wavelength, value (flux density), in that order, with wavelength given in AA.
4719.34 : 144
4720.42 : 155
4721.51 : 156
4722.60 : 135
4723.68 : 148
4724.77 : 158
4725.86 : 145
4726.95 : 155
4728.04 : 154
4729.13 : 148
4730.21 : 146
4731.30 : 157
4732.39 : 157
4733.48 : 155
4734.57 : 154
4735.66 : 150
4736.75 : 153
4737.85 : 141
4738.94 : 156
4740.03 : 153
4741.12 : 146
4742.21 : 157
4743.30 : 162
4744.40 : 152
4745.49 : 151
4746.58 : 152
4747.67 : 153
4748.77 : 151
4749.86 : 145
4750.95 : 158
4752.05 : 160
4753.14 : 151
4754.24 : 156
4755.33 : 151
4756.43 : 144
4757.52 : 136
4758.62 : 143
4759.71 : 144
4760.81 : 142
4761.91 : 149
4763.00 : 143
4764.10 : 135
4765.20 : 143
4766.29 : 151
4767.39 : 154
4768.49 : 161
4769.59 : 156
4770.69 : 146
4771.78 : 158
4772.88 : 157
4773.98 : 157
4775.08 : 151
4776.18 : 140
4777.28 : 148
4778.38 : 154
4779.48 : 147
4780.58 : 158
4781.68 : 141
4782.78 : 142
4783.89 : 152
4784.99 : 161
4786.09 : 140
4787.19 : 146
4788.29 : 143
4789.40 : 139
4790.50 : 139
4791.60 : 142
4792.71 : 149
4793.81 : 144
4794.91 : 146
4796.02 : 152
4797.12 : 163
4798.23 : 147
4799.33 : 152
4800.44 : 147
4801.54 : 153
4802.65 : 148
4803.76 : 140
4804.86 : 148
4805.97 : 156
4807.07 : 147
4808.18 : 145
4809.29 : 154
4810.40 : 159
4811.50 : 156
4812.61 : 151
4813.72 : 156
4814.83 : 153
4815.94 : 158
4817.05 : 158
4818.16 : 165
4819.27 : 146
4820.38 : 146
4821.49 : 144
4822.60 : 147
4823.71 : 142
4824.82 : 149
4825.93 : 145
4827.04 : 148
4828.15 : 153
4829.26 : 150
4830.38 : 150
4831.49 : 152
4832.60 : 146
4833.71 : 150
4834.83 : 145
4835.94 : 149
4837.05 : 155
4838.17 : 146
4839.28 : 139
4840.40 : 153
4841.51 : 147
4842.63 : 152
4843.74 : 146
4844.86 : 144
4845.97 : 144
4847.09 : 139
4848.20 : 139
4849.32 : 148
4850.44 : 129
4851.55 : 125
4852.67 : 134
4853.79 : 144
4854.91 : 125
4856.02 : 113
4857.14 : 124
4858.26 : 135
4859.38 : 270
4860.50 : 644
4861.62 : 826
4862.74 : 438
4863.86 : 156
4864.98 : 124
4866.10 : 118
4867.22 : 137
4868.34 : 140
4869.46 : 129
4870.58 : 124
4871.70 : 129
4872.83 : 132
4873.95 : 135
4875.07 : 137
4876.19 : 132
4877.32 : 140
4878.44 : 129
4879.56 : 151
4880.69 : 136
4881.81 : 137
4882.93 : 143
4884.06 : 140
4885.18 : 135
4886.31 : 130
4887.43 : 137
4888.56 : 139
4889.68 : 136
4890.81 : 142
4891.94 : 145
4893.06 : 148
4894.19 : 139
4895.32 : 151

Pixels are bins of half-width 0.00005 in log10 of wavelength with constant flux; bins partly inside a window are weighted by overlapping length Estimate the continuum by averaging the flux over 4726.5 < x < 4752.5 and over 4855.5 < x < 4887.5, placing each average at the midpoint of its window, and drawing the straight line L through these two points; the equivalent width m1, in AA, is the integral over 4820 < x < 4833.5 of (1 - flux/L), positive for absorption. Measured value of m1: 2.30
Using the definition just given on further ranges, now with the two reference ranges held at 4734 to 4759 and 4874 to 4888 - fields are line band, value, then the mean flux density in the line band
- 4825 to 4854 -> -0.7 AA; 145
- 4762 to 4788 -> -0.2 AA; 150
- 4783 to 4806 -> -0.2 AA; 148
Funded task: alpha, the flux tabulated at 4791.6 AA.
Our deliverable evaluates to 142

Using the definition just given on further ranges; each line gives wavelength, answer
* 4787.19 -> 146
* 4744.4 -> 152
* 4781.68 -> 141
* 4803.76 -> 140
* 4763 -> 143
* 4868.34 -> 140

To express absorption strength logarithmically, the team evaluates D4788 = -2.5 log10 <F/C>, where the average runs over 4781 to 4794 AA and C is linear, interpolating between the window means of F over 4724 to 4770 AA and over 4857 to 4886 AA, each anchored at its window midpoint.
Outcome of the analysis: 0.15 mag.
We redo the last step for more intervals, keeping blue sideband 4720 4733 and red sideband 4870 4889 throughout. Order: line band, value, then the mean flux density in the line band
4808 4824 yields -0.075 mag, 152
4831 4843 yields -0.064 mag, 148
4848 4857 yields 0.056 mag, 131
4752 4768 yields 0.010 mag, 146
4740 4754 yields -0.030 mag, 153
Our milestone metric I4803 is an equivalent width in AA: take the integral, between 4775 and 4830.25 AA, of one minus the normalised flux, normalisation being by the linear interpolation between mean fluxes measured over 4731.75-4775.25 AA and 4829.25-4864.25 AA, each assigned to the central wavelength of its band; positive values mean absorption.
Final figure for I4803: 7.6 AA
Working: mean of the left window 151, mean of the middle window 149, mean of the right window 193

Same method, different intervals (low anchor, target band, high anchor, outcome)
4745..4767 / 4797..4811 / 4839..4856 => -0.7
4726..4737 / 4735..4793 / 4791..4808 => 0.6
